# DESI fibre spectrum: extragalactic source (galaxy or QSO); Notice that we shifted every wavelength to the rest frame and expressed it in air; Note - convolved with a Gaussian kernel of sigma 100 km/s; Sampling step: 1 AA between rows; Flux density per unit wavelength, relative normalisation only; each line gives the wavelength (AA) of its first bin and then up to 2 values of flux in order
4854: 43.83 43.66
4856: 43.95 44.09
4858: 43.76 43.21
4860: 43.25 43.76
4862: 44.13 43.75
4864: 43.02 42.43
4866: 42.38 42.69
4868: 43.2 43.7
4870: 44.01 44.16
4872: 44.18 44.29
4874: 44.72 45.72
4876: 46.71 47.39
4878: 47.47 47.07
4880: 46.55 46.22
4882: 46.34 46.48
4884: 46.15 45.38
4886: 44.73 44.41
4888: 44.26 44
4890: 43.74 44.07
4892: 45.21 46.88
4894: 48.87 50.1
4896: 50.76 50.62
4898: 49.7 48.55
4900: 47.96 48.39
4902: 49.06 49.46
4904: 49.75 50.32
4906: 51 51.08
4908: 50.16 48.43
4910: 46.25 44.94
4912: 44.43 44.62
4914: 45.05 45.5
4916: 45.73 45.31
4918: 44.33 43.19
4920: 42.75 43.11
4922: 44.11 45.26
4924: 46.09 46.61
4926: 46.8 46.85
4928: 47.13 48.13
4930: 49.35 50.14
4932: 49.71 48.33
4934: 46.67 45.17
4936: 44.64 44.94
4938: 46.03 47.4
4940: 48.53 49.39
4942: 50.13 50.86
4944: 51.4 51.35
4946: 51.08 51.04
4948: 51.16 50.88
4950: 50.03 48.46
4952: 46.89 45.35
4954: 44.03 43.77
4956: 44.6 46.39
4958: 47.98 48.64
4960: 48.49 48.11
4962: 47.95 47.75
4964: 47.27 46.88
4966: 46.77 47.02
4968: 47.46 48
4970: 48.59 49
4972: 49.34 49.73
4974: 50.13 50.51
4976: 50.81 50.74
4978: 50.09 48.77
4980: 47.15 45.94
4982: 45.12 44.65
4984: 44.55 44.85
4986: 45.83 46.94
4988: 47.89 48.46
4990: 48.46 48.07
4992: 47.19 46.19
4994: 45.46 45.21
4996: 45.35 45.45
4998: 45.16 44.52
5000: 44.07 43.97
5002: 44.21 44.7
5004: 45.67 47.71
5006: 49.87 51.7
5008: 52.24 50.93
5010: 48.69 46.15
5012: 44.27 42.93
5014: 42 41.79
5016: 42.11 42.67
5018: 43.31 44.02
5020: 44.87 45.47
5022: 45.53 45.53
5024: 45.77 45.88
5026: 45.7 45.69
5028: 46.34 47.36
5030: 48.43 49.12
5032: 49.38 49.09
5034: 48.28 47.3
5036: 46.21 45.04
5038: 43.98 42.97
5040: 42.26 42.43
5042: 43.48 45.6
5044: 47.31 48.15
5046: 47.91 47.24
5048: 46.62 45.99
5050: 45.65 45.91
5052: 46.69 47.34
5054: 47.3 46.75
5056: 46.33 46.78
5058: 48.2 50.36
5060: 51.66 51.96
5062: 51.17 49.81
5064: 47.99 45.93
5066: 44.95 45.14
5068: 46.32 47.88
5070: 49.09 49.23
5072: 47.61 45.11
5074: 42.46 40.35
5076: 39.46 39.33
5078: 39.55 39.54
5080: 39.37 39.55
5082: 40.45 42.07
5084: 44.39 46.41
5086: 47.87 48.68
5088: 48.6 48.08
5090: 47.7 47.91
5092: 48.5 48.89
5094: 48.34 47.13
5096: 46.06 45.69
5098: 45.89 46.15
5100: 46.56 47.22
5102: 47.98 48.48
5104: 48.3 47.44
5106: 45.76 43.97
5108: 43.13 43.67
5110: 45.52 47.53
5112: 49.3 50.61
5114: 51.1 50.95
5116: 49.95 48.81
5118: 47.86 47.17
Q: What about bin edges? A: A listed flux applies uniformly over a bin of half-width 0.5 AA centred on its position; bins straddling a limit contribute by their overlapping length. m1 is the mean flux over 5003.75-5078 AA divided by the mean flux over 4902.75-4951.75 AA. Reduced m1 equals 1.0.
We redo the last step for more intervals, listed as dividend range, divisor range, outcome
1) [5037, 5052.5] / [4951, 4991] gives 0.96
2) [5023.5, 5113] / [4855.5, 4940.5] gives 1.00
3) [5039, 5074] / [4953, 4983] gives 0.98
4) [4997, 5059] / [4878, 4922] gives 0.99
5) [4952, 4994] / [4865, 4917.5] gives 1.02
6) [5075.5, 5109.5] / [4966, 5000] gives 0.96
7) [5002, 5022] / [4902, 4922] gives 0.98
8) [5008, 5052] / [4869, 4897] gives 1.00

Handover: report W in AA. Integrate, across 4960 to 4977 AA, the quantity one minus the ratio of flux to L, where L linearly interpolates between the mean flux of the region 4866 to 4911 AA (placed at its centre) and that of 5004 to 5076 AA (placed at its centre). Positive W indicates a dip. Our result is -0.7 AA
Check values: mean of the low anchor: 46.8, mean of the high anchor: 46.5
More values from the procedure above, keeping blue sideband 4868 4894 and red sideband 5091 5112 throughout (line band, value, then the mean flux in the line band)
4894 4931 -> -1.4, 47.3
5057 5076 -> -0.3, 47.3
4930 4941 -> -0.4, 47.4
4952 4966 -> -0.3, 46.7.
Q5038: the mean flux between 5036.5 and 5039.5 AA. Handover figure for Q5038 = 44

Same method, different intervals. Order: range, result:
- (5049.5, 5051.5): 45.8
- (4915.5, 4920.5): 44.3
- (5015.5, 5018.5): 42.7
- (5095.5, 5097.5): 45.9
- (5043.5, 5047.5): 47.7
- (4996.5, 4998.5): 45.3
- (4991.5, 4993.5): 46.7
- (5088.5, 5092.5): 48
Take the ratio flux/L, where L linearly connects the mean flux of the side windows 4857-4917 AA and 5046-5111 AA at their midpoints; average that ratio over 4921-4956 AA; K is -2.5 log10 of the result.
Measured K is -0.04 mag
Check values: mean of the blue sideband 46.1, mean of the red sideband 46.1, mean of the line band 47.8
